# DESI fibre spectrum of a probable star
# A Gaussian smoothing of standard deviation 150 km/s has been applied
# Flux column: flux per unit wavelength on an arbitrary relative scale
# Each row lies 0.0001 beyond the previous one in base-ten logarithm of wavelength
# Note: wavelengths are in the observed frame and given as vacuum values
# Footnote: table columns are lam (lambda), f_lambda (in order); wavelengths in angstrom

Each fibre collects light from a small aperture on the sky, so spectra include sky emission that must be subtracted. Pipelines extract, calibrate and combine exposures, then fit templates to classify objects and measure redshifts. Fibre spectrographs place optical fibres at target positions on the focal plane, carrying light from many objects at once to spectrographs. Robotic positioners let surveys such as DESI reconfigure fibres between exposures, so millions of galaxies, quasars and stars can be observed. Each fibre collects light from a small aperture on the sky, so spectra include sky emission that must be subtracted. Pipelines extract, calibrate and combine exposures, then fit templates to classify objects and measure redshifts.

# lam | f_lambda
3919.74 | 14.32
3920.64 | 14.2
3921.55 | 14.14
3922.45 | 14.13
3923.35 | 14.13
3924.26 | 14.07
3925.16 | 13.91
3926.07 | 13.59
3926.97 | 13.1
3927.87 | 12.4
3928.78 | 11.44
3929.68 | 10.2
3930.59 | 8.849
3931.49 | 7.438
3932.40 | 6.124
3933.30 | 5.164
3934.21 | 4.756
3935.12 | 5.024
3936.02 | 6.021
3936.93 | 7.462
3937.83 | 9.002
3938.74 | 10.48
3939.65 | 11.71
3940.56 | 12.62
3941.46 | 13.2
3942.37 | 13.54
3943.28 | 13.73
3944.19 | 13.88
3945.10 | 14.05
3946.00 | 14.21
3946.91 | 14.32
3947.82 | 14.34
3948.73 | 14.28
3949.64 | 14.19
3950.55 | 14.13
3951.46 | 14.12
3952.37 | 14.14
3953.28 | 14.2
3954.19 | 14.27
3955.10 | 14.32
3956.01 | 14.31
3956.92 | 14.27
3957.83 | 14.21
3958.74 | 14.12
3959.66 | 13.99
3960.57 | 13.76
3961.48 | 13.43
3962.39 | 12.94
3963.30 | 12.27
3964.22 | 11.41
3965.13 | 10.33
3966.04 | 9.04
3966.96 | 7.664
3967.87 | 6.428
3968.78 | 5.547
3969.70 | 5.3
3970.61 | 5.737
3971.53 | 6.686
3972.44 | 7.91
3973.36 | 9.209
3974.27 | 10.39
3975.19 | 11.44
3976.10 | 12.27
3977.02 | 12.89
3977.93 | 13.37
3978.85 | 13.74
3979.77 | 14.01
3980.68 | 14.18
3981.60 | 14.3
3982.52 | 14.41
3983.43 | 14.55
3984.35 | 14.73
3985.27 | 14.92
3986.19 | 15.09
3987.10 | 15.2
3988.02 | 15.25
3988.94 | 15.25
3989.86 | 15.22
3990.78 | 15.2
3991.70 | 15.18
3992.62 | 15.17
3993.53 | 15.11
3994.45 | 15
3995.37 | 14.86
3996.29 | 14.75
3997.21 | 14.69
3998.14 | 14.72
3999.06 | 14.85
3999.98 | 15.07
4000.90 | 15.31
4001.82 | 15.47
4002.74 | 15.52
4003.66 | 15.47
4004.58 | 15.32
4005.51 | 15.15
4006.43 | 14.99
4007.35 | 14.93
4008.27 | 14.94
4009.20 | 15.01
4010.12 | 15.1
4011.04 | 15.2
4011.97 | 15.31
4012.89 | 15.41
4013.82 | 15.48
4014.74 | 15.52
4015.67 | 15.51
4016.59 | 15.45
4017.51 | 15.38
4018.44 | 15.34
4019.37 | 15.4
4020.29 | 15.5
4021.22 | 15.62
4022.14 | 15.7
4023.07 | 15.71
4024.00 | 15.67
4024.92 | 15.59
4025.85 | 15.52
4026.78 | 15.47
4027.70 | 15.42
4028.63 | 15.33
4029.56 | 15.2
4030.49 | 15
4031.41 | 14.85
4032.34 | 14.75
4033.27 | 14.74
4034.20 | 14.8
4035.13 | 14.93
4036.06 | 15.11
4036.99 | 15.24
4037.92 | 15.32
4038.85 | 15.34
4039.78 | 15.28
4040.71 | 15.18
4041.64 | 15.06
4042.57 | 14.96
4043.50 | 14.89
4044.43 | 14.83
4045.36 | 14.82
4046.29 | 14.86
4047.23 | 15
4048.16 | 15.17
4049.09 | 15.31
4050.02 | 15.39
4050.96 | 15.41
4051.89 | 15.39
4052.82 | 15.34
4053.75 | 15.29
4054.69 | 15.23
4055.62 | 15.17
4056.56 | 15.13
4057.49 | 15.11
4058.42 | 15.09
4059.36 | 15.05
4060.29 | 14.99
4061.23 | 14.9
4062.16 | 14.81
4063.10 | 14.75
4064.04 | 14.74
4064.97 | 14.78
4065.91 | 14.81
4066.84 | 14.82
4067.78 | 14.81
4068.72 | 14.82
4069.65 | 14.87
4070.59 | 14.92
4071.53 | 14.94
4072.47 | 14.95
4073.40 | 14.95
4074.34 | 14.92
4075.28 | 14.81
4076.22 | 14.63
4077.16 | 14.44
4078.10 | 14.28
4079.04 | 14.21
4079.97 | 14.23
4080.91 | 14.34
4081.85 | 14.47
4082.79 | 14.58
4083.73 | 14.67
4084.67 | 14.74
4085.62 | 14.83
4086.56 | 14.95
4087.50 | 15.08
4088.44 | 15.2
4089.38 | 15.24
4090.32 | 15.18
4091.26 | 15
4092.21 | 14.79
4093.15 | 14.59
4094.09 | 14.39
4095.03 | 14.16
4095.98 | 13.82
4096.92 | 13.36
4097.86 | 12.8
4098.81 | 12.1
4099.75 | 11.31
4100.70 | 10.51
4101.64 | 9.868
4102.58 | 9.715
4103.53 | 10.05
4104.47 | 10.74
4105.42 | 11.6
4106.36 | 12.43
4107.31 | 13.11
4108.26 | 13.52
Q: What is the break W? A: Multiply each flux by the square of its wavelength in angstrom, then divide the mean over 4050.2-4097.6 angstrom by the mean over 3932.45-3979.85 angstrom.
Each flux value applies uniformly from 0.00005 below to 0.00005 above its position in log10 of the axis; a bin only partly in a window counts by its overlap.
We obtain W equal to 1.38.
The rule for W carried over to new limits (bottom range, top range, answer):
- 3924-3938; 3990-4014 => 1.70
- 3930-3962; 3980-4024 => 1.30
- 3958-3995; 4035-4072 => 1.27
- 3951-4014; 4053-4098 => 1.15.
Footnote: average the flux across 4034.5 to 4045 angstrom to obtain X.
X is 15.1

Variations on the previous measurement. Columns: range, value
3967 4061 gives 14.4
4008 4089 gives 15.1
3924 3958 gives 11.8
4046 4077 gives 15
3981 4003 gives 15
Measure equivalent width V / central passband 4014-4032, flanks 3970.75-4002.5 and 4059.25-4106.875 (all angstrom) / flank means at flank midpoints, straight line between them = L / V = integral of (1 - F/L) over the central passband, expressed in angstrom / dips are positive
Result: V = -2.05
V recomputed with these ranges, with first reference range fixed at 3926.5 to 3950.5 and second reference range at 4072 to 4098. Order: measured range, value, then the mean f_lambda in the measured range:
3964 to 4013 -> -4.1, 13.2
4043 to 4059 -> -1.7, 15.1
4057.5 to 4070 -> -0.7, 14.9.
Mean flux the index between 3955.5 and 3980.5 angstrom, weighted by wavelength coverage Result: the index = 11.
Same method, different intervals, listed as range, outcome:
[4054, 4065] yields 15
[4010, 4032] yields 15.4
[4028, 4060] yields 15.1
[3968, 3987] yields 11.5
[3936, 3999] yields 12.8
